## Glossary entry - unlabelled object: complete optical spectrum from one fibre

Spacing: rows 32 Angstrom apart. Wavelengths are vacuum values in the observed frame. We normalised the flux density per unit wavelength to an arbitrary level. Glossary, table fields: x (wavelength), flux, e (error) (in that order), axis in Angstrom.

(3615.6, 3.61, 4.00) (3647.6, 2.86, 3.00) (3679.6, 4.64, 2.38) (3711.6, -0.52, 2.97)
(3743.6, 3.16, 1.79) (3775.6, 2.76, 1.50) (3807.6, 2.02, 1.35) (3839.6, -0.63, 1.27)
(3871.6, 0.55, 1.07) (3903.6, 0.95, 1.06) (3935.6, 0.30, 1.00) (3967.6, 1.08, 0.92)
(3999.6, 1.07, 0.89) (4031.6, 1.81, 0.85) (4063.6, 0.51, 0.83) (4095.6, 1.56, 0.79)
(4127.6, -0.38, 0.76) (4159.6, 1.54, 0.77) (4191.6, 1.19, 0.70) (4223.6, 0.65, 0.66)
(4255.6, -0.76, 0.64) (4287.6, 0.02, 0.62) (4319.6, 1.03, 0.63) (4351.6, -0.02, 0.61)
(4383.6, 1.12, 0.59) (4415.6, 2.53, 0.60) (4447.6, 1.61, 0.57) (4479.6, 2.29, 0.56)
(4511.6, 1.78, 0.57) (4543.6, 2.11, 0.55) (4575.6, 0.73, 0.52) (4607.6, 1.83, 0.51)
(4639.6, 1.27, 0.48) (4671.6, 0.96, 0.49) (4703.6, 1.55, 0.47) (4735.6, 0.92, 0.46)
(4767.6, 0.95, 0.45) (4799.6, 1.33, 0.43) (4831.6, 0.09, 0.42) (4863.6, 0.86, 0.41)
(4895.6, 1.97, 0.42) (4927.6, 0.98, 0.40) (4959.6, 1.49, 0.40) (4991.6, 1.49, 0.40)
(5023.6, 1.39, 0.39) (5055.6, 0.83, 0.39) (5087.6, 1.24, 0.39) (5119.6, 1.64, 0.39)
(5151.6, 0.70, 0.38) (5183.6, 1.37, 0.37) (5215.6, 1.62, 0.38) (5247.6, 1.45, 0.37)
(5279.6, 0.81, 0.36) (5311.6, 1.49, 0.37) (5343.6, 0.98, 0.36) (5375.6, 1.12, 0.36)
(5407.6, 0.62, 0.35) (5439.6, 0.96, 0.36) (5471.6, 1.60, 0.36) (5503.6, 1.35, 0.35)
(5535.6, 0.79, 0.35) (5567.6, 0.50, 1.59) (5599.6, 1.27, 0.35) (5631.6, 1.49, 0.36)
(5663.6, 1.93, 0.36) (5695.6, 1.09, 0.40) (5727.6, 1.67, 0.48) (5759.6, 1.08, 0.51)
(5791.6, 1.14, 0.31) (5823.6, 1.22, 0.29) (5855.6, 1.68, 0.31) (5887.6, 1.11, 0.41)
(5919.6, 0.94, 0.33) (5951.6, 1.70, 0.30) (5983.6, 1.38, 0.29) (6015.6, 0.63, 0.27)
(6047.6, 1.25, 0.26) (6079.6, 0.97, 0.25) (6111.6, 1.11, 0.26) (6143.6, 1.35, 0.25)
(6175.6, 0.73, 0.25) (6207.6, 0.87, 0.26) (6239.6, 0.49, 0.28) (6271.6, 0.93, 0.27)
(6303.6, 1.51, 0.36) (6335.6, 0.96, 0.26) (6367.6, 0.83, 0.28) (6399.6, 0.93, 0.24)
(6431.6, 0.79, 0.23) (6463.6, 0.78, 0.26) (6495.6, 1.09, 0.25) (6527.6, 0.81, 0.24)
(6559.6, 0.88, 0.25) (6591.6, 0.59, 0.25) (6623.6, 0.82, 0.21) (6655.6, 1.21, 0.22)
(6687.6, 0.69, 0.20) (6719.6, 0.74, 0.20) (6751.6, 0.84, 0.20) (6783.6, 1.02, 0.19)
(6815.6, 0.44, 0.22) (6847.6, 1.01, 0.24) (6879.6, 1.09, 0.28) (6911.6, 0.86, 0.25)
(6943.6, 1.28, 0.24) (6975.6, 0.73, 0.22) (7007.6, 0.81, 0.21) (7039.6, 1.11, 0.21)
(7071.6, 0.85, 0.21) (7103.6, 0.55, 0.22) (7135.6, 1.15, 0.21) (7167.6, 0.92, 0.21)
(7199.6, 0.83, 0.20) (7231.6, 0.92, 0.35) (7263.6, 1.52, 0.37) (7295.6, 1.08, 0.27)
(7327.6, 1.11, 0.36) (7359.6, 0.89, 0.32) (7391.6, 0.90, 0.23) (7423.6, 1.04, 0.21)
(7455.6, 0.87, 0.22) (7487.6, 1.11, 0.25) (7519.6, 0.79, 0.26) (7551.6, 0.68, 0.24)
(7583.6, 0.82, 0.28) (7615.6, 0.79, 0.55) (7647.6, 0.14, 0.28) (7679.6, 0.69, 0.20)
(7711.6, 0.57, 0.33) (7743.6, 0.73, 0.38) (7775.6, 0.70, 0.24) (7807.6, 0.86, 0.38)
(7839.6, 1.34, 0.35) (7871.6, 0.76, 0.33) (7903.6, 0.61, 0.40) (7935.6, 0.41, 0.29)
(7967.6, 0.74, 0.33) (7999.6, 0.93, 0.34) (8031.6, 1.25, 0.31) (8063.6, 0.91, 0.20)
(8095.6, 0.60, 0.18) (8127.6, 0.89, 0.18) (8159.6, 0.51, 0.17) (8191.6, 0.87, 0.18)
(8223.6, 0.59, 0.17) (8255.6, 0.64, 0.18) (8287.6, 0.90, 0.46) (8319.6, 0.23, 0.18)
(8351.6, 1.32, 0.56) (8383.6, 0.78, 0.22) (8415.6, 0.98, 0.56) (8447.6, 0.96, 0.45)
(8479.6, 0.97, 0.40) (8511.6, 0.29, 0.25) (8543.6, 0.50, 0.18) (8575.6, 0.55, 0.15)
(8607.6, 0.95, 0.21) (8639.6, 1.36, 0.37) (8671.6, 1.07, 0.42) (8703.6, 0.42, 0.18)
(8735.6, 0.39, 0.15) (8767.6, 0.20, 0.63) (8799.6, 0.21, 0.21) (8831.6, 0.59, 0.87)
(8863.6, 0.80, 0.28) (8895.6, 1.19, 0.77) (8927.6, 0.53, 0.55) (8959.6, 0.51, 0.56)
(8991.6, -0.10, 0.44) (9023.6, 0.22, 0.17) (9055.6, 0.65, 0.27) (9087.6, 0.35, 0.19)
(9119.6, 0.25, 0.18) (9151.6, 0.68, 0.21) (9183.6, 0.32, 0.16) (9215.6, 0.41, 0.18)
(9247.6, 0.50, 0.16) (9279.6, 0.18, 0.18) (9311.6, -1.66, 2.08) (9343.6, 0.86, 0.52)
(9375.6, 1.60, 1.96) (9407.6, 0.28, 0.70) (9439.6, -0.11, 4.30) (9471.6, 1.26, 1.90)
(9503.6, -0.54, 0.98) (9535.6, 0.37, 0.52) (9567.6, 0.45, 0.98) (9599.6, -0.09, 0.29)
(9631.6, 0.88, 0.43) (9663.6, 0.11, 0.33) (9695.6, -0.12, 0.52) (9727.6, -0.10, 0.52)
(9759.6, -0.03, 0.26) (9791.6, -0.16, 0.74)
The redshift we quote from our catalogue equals 1.614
